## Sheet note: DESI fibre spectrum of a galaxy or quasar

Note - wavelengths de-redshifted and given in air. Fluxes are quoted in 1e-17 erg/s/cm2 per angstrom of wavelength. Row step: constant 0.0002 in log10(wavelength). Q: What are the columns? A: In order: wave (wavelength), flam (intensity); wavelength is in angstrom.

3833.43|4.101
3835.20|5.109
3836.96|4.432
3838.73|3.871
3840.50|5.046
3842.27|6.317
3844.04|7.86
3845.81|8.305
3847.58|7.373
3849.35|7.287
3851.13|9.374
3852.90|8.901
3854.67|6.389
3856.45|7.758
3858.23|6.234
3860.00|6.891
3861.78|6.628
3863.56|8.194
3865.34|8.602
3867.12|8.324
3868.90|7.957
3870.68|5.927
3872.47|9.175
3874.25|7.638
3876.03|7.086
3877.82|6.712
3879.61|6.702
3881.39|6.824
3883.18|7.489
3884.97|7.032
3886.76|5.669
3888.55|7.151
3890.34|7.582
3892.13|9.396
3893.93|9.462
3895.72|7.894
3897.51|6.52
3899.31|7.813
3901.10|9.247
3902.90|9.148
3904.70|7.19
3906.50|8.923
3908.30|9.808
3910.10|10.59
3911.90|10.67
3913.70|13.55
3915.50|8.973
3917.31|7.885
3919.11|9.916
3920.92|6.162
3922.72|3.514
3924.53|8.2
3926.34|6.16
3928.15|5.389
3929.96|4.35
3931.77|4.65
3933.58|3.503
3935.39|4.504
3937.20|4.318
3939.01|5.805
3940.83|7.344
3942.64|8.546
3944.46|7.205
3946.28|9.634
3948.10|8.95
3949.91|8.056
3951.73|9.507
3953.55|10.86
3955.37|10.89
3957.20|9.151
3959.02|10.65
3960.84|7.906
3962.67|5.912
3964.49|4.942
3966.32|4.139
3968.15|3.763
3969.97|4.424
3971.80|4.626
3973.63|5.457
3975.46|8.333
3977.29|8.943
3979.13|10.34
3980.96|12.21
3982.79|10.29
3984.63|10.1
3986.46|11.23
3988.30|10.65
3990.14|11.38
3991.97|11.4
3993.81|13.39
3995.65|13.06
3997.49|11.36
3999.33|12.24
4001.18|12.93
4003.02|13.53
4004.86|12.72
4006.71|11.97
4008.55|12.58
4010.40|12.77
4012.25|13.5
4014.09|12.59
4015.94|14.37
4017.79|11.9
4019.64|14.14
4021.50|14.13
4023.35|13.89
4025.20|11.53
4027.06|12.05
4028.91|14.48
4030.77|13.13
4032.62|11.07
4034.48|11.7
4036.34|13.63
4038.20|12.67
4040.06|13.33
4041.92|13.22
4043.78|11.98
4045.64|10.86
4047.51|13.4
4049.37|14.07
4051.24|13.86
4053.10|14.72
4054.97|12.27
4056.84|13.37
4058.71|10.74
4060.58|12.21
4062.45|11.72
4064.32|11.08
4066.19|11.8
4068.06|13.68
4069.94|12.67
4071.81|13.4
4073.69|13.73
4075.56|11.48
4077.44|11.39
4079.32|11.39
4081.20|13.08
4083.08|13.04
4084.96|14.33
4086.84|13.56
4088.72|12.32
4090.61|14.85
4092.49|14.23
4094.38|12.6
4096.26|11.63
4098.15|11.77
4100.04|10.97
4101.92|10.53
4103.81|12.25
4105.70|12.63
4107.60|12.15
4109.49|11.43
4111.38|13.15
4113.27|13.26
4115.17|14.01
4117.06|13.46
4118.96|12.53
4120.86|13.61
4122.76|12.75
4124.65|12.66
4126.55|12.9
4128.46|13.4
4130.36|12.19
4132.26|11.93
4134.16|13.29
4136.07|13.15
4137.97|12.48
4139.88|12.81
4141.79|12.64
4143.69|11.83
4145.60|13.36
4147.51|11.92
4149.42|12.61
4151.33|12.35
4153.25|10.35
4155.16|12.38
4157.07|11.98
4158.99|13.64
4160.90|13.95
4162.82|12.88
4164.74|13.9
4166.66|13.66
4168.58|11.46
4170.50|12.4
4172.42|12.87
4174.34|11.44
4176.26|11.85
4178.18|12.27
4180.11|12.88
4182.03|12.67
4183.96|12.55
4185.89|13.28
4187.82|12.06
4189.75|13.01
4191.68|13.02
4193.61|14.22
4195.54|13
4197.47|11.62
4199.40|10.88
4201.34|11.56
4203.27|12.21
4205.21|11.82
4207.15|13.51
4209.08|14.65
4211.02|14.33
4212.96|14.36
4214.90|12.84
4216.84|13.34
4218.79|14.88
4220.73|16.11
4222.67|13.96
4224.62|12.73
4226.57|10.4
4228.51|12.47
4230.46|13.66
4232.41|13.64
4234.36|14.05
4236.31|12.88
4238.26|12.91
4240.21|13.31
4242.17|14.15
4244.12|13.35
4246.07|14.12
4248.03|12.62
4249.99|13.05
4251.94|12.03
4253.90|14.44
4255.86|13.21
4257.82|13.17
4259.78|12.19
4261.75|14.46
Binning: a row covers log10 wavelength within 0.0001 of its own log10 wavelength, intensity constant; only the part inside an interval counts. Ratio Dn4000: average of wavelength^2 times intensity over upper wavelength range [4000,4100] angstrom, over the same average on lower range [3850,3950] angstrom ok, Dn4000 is 1.8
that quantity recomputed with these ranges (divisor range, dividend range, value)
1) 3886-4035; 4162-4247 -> 1.56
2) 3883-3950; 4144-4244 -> 1.96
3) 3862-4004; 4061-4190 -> 1.67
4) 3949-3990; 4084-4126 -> 1.63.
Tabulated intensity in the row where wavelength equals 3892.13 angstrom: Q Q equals 9.396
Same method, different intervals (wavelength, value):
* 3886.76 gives 5.669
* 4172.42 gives 12.87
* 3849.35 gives 7.287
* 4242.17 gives 14.15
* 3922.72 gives 3.514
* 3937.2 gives 4.318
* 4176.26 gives 11.85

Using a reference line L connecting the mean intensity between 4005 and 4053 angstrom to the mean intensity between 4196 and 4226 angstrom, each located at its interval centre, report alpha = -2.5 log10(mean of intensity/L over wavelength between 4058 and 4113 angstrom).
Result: 0.05 mag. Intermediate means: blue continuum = 12.9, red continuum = 13.2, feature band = 12.4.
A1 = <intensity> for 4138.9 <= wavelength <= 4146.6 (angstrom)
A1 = 12.7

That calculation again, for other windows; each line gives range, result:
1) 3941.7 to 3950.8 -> 8.48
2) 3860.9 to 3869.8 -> 7.94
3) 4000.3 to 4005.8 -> 13.1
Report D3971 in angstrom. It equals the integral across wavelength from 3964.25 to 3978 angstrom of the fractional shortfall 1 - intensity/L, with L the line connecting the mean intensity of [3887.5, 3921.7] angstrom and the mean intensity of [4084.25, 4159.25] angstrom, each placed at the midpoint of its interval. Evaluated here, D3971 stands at 6.1 angstrom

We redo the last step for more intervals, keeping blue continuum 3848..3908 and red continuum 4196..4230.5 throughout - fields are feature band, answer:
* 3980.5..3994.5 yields -2.7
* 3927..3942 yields 6.2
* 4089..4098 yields -1.6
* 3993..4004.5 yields -3.7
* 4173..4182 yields 0.2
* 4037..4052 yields -3.7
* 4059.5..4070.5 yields -1.5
